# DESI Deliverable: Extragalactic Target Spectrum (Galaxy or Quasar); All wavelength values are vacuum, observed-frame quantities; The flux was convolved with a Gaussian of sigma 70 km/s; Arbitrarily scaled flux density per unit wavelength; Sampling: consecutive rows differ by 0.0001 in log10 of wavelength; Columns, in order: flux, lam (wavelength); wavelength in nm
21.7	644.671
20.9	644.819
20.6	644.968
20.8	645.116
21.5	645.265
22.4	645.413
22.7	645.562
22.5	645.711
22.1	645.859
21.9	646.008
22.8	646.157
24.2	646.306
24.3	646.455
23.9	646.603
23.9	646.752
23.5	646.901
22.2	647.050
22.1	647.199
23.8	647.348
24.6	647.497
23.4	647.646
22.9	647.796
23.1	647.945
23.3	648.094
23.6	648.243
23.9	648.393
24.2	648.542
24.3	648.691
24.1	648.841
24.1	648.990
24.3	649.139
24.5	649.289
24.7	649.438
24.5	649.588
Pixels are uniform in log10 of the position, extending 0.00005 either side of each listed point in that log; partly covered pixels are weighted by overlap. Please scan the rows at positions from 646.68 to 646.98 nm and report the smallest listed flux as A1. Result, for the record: 23.5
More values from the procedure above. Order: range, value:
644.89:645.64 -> 20.6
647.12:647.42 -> 22.1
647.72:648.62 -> 22.9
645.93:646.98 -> 21.9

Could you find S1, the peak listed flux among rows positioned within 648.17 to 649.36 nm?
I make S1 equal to 24.5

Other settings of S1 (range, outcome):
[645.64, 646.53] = 24.3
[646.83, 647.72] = 24.6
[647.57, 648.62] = 24.2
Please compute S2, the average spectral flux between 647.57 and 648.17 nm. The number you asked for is 23.2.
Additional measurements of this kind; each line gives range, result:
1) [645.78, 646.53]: 23.1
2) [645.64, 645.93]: 22.4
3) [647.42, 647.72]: 24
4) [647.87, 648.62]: 23.6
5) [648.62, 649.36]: 24.3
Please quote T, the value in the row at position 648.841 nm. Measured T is 24.1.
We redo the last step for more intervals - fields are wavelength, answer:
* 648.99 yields 24.1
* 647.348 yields 23.8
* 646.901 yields 23.5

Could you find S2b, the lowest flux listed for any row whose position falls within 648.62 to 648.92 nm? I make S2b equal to 24.1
